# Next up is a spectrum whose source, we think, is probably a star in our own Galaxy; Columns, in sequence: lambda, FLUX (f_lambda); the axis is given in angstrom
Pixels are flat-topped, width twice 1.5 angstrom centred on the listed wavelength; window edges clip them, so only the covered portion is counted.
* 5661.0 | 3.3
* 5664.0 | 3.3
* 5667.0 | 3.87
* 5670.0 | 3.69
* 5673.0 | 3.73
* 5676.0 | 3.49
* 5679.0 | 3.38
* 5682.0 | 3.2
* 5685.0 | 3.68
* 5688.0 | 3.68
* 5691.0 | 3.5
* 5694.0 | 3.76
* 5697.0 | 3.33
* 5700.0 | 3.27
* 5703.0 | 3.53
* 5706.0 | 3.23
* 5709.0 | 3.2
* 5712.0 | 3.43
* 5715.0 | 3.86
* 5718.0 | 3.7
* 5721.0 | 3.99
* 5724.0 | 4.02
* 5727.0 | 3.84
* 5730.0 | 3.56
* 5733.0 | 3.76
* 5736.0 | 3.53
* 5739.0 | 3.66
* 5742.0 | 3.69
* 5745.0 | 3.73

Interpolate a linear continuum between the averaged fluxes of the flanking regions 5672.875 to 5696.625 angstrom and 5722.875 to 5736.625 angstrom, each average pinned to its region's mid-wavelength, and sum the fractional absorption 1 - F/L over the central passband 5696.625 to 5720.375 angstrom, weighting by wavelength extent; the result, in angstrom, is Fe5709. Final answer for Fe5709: 1.2 angstrom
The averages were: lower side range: 3.53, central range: 3.47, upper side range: 3.75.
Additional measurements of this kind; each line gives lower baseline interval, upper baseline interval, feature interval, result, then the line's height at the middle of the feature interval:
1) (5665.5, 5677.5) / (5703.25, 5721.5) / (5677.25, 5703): 1.0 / 3.63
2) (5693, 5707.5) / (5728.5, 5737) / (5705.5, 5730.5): -1.0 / 3.53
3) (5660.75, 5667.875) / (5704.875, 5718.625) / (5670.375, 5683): 0.0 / 3.49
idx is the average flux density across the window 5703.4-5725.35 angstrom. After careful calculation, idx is 3.63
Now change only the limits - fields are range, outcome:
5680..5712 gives 3.44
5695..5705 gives 3.39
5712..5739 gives 3.76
